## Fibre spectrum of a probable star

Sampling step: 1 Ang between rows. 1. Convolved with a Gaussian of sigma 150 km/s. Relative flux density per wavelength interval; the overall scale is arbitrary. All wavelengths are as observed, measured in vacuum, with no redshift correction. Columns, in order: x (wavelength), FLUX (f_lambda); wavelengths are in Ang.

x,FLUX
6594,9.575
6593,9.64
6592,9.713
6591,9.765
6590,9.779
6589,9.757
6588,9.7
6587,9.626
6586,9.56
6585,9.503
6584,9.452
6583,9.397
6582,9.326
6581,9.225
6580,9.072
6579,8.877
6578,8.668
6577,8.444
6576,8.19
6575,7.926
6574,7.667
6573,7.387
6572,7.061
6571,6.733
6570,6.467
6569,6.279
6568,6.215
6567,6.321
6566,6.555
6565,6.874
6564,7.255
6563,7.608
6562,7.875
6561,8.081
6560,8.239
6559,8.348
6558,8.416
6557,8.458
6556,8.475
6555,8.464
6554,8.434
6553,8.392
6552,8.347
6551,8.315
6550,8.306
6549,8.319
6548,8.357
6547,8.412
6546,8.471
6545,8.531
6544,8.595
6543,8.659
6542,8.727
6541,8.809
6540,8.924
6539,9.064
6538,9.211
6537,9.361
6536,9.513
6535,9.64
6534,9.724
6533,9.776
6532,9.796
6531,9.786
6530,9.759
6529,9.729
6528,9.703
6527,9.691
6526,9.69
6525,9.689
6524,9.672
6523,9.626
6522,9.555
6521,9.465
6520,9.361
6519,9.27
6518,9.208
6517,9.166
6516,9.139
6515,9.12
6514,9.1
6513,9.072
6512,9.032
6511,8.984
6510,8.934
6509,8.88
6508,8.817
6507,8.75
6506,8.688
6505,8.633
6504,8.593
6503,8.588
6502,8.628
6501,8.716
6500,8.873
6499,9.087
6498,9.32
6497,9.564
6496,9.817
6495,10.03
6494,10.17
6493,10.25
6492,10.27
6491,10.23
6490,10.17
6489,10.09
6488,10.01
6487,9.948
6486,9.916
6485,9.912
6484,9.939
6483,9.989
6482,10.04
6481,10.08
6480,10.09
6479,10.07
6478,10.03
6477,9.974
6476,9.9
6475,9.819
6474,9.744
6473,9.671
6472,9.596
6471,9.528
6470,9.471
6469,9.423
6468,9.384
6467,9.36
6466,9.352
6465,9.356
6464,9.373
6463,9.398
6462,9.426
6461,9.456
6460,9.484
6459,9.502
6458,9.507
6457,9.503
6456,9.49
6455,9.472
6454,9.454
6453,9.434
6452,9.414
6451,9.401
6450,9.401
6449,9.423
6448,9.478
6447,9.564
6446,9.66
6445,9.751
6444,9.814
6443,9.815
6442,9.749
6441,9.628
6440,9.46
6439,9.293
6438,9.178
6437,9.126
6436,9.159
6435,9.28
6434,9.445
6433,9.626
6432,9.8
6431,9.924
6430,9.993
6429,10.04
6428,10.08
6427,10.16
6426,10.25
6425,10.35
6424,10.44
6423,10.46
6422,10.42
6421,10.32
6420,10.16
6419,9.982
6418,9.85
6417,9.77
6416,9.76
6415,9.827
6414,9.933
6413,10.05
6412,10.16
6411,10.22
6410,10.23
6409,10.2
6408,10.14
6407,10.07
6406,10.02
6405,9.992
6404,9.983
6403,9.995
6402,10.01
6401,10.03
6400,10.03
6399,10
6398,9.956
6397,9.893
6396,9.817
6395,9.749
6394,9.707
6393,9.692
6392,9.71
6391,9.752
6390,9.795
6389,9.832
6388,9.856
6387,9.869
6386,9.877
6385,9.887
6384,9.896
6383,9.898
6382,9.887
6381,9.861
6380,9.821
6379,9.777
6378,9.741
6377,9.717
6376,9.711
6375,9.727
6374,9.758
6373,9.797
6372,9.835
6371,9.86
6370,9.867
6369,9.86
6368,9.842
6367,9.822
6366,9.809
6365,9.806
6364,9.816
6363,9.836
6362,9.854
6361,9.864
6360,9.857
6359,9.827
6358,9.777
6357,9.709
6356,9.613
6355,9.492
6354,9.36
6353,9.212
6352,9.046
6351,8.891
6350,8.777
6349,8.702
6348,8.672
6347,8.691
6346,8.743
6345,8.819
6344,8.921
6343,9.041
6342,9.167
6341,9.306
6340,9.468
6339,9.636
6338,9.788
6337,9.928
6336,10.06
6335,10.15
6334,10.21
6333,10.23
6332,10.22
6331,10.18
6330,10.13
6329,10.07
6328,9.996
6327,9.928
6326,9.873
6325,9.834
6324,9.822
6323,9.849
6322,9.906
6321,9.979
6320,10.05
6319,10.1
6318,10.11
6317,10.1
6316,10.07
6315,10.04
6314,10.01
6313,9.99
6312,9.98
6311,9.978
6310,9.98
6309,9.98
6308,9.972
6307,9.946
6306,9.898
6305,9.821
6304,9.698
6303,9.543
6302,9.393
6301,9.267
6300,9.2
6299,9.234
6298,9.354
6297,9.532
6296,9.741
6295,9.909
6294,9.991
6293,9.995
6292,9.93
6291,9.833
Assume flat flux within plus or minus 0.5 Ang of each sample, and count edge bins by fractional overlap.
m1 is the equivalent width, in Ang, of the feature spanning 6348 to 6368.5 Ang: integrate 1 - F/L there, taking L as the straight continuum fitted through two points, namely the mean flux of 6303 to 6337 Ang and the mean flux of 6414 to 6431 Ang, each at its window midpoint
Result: 1.0 Ang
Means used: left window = 10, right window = 10.1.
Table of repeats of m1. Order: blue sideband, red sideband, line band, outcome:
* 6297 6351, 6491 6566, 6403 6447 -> -2.7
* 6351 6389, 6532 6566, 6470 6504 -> -3.0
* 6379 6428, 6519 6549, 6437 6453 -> 0.4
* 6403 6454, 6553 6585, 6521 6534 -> -1.8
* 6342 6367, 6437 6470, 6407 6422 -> -1.0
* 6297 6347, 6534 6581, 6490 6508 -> -1.6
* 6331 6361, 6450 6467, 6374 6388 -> -0.6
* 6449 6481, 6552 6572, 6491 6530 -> -3.1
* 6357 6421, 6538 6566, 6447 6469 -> -0.5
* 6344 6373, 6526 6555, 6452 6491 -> -2.2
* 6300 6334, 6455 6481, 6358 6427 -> -1.2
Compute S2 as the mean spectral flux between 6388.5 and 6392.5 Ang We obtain 9.77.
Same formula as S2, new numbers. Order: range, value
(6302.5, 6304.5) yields 9.62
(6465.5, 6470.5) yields 9.4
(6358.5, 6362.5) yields 9.85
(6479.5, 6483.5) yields 10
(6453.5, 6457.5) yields 9.48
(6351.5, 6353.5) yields 9.13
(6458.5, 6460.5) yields 9.49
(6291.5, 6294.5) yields 9.97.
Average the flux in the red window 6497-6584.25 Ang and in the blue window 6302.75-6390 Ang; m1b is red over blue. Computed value 0.89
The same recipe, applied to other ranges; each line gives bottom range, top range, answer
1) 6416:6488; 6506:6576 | 0.89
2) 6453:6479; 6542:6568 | 0.84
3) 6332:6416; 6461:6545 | 0.97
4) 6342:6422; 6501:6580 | 0.88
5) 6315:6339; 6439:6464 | 0.95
